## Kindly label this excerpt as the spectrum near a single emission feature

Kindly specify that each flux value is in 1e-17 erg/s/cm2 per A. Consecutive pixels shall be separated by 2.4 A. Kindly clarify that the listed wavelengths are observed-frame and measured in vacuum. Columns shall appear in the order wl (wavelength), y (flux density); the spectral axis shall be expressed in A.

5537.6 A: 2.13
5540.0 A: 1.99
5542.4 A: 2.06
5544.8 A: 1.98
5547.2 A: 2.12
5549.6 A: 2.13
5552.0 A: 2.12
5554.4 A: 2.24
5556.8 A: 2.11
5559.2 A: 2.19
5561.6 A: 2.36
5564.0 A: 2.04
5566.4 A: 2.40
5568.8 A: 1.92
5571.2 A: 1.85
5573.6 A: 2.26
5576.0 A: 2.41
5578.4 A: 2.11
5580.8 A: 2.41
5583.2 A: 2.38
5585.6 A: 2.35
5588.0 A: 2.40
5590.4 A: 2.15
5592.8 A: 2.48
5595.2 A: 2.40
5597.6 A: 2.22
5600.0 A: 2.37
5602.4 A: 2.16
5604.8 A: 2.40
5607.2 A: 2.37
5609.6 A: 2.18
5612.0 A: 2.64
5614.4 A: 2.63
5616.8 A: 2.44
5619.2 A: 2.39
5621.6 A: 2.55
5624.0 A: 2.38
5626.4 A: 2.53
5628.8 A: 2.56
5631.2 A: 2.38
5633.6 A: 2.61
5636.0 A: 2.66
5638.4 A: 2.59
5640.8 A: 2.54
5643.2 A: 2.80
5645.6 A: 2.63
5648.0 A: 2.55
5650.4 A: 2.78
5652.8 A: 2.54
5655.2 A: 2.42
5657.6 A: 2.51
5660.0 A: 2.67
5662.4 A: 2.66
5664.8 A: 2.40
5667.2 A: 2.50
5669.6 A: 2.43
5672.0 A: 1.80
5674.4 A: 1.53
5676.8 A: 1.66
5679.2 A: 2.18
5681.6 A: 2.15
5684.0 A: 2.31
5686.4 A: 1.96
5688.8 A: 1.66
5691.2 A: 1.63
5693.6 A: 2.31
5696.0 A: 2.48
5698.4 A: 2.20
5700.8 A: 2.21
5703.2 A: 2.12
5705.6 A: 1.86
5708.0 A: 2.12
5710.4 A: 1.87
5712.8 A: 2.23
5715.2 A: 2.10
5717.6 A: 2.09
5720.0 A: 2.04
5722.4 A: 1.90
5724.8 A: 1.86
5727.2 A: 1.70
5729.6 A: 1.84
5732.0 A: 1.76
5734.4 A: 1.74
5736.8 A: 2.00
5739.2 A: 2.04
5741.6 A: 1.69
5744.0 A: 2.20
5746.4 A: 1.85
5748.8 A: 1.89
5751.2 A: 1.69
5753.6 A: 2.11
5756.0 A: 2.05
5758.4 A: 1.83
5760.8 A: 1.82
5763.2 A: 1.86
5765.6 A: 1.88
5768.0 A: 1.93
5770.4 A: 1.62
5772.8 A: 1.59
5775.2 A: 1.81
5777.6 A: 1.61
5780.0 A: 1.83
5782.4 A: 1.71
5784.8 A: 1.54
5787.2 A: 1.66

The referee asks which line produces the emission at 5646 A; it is C III] 1909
